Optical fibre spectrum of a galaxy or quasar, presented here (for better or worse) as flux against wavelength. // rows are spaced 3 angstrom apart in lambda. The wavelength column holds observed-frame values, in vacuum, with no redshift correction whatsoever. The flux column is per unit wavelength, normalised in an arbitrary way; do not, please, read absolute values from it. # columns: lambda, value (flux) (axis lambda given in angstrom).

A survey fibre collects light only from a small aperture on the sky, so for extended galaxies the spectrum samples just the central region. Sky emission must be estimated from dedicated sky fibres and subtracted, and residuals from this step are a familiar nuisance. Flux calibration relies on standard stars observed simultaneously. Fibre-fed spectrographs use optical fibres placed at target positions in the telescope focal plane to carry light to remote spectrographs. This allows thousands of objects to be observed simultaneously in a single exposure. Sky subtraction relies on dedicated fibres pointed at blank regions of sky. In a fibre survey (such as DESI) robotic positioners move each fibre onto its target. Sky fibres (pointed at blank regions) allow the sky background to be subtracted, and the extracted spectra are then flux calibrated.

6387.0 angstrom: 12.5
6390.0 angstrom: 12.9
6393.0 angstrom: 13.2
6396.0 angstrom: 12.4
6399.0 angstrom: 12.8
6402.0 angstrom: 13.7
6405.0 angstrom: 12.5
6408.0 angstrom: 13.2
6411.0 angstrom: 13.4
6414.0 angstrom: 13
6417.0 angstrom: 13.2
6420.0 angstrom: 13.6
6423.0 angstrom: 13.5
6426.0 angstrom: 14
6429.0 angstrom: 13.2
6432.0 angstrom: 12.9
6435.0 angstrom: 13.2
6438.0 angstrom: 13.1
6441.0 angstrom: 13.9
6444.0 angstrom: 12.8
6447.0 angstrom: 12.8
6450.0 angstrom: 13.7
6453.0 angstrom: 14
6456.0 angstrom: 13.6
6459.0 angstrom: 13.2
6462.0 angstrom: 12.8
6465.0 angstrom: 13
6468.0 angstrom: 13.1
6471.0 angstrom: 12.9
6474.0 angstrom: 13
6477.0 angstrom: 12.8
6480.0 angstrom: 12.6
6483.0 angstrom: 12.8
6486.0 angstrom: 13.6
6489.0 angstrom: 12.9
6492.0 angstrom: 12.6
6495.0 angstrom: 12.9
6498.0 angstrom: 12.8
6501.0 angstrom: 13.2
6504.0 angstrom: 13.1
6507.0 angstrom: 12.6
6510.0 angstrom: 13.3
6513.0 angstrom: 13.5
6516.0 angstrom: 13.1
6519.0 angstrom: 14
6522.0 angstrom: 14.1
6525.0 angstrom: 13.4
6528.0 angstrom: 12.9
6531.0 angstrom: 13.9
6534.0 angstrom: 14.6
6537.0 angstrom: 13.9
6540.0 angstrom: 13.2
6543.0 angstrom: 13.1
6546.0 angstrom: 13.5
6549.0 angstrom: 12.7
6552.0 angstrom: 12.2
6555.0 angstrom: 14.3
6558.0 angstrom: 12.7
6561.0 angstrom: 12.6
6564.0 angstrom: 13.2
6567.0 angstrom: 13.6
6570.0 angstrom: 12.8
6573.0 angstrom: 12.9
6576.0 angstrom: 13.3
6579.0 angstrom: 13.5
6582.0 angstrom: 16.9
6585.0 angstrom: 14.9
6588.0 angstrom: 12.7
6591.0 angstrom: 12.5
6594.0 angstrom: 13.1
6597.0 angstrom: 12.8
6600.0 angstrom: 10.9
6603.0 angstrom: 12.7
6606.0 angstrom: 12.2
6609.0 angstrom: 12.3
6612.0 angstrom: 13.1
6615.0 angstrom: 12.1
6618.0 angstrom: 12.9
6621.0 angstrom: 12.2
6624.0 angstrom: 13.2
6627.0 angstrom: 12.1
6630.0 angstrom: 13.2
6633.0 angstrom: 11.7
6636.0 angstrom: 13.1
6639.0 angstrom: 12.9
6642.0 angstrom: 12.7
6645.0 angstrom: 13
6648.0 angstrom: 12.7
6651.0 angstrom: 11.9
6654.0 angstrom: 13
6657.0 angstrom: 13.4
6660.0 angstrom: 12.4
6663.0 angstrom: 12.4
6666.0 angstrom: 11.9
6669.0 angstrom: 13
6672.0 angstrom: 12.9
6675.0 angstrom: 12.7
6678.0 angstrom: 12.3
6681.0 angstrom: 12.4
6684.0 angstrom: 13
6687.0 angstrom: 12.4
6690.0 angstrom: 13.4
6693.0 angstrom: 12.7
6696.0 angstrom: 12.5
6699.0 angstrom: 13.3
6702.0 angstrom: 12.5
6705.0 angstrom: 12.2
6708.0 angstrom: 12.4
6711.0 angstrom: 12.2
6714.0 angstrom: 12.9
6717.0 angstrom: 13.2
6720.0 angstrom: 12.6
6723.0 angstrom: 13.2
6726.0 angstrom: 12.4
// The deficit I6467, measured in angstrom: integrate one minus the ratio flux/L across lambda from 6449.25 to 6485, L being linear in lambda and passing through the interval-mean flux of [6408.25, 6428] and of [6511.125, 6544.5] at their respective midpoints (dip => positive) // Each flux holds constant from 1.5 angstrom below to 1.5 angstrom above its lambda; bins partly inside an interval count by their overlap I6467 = 1.0 angstrom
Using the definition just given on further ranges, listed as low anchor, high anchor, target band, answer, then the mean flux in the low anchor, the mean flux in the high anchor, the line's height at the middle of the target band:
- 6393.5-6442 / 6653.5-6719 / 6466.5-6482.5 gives 0.3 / 13.2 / 12.7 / 13.1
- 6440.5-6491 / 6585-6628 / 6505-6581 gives -3.1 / 13.1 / 12.6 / 12.8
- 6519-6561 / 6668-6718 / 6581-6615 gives 0.4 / 13.4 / 12.7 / 13.1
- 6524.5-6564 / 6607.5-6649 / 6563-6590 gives -1.4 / 13.3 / 12.7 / 13.1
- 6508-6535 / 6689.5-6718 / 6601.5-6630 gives 1.2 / 13.6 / 12.7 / 13.1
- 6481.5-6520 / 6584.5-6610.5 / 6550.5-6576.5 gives -0.6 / 13.1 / 12.6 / 12.8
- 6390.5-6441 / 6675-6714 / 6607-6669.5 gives 0.6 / 13.2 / 12.6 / 12.7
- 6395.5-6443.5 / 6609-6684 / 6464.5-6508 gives 0.4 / 13.2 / 12.6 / 13.1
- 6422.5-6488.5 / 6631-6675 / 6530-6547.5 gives -1.0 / 13.2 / 12.7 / 13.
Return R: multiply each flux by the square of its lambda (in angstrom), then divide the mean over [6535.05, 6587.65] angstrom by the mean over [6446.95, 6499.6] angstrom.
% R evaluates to 1.1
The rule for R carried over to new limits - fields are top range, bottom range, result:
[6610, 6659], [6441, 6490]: 1.02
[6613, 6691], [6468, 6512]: 1.03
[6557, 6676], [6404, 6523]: 1.02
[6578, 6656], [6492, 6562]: 1.00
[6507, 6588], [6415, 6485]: 1.05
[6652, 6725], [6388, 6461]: 1.04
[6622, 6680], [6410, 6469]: 1.01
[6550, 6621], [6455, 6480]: 1.04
